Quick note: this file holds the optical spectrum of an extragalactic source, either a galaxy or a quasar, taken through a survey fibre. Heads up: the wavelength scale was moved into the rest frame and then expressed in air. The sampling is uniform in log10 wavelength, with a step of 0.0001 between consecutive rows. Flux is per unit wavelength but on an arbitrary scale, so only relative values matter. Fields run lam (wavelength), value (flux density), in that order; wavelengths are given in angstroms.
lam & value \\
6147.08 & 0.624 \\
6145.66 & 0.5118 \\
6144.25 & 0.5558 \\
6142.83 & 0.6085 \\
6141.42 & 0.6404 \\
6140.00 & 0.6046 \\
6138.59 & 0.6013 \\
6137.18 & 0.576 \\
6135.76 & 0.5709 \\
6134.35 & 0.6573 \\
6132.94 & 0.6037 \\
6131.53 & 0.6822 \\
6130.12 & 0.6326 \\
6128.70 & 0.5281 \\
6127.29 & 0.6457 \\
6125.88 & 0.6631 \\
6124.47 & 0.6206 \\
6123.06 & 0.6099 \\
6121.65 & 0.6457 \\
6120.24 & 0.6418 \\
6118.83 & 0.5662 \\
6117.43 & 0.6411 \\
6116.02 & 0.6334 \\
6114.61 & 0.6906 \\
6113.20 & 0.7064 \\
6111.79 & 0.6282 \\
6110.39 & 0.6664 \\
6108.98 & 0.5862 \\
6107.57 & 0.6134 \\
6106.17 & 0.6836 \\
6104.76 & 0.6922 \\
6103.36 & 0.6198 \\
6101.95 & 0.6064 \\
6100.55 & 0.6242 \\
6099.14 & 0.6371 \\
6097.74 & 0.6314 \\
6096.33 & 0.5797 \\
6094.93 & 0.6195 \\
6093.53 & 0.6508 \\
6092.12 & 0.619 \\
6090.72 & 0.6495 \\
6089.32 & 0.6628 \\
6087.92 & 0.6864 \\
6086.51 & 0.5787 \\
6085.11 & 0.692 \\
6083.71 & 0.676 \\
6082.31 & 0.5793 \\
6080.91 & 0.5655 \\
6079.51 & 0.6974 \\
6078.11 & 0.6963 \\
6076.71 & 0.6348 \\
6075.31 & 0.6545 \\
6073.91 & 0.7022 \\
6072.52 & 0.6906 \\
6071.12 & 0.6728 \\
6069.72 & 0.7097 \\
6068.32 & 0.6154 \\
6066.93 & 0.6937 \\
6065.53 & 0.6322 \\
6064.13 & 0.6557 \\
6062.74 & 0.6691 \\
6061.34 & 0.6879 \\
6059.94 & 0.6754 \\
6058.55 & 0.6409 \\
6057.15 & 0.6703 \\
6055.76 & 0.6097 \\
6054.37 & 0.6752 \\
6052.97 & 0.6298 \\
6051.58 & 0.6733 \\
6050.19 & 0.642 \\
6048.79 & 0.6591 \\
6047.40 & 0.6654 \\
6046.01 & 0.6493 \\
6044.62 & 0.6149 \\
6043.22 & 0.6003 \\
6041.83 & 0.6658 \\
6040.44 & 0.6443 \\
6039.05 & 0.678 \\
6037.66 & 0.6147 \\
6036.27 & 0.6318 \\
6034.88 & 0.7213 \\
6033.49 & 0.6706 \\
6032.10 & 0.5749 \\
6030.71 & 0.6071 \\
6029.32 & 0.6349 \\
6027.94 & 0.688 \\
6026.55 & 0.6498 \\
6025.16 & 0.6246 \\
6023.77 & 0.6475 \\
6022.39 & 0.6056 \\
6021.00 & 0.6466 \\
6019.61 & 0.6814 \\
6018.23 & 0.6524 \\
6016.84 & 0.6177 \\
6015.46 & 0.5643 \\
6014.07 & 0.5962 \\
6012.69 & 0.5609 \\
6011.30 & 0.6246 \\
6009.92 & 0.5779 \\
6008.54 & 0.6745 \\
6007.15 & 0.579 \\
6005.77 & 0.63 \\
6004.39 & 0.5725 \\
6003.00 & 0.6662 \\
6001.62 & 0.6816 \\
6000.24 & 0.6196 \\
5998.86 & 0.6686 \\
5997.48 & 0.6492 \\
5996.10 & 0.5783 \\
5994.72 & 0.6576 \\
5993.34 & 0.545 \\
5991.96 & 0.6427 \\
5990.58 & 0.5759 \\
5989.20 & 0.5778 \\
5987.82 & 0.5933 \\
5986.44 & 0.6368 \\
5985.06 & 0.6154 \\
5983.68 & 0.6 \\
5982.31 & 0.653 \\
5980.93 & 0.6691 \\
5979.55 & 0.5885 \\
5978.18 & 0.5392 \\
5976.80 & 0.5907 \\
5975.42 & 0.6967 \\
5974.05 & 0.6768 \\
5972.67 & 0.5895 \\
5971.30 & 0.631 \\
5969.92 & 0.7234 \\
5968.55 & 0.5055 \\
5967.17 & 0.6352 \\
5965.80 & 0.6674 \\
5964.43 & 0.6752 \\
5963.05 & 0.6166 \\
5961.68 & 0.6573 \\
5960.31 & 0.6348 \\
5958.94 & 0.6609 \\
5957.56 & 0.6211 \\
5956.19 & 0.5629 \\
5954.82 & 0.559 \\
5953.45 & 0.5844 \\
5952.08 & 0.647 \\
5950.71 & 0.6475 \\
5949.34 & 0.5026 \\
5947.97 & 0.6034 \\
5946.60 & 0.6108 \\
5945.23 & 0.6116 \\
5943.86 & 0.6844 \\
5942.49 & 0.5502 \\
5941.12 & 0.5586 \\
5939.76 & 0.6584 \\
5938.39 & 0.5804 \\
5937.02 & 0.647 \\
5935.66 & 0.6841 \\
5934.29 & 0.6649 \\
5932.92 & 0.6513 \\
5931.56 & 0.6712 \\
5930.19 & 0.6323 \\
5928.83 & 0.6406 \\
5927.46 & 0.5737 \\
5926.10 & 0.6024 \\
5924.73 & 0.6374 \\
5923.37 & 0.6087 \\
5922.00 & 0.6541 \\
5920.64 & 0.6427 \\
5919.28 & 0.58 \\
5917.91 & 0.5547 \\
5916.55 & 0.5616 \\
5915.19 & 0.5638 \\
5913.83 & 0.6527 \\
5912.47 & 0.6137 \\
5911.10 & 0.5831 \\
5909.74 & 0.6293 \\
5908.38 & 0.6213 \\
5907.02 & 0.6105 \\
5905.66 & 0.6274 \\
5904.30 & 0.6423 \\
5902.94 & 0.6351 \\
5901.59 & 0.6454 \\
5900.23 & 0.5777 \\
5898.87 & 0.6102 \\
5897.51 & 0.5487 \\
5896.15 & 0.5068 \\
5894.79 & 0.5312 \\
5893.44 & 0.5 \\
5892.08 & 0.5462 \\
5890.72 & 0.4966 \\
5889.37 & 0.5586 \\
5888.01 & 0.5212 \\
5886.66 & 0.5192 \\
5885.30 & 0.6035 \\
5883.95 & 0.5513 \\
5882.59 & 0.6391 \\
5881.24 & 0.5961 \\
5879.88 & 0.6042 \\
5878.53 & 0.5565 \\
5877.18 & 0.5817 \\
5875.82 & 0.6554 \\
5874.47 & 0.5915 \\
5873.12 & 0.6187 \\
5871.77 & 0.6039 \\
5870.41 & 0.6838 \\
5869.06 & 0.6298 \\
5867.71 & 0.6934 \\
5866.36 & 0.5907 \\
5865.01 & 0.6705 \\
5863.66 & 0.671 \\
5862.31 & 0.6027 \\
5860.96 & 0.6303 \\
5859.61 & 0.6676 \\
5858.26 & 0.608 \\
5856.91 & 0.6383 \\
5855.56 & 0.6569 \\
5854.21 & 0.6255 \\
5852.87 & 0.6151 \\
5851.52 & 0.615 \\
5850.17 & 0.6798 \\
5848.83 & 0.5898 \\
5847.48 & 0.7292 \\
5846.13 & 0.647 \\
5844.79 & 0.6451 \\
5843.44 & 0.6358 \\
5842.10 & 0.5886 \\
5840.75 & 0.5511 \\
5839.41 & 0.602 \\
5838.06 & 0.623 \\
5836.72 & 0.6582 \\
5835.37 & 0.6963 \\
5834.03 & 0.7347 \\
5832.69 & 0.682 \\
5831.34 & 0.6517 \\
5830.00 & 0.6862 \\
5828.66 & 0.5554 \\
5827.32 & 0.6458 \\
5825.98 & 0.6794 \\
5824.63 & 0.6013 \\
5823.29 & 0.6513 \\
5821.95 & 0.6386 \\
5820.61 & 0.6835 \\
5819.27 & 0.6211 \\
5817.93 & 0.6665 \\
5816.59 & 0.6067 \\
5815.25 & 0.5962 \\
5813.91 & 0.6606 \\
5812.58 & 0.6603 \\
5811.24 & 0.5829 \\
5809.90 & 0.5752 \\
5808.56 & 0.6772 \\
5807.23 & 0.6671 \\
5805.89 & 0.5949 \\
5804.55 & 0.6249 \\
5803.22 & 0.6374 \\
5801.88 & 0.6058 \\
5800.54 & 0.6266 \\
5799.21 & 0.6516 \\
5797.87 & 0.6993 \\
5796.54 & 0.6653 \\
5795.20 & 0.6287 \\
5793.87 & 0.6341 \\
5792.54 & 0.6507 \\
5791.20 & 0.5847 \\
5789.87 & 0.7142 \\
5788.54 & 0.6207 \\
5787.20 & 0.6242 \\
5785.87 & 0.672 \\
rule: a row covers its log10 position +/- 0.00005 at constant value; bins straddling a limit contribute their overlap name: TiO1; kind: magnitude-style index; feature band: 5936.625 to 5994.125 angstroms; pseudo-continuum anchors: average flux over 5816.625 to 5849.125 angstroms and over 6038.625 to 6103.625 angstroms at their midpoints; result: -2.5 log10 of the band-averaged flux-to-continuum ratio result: 0.05 mag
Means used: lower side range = 0.644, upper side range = 0.649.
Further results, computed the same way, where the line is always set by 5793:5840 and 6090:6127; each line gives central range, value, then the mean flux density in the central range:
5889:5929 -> 0.09 mag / 0.592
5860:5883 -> 0.03 mag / 0.625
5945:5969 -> 0.05 mag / 0.612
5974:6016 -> 0.04 mag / 0.615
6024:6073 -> -0.03 mag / 0.652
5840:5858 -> 0.02 mag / 0.632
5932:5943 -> 0.02 mag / 0.627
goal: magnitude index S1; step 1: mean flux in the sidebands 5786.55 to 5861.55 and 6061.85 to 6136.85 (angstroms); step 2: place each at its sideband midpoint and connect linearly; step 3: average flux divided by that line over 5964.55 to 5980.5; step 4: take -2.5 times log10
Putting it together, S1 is 0.03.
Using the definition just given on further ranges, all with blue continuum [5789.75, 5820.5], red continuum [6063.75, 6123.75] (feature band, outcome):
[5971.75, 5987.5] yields 0.03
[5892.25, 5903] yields 0.13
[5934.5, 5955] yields 0.05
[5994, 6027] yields 0.03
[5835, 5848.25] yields 0.00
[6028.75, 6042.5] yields 0.00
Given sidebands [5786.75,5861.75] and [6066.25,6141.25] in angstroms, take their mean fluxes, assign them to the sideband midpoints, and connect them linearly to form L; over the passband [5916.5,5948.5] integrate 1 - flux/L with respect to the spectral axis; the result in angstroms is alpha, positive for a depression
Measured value 0.9 angstroms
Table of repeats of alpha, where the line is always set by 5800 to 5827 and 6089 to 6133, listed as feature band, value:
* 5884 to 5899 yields 2.25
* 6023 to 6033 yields 0.01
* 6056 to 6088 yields -1.25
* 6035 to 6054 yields -0.39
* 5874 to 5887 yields 0.85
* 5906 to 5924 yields 0.77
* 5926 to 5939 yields -0.07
